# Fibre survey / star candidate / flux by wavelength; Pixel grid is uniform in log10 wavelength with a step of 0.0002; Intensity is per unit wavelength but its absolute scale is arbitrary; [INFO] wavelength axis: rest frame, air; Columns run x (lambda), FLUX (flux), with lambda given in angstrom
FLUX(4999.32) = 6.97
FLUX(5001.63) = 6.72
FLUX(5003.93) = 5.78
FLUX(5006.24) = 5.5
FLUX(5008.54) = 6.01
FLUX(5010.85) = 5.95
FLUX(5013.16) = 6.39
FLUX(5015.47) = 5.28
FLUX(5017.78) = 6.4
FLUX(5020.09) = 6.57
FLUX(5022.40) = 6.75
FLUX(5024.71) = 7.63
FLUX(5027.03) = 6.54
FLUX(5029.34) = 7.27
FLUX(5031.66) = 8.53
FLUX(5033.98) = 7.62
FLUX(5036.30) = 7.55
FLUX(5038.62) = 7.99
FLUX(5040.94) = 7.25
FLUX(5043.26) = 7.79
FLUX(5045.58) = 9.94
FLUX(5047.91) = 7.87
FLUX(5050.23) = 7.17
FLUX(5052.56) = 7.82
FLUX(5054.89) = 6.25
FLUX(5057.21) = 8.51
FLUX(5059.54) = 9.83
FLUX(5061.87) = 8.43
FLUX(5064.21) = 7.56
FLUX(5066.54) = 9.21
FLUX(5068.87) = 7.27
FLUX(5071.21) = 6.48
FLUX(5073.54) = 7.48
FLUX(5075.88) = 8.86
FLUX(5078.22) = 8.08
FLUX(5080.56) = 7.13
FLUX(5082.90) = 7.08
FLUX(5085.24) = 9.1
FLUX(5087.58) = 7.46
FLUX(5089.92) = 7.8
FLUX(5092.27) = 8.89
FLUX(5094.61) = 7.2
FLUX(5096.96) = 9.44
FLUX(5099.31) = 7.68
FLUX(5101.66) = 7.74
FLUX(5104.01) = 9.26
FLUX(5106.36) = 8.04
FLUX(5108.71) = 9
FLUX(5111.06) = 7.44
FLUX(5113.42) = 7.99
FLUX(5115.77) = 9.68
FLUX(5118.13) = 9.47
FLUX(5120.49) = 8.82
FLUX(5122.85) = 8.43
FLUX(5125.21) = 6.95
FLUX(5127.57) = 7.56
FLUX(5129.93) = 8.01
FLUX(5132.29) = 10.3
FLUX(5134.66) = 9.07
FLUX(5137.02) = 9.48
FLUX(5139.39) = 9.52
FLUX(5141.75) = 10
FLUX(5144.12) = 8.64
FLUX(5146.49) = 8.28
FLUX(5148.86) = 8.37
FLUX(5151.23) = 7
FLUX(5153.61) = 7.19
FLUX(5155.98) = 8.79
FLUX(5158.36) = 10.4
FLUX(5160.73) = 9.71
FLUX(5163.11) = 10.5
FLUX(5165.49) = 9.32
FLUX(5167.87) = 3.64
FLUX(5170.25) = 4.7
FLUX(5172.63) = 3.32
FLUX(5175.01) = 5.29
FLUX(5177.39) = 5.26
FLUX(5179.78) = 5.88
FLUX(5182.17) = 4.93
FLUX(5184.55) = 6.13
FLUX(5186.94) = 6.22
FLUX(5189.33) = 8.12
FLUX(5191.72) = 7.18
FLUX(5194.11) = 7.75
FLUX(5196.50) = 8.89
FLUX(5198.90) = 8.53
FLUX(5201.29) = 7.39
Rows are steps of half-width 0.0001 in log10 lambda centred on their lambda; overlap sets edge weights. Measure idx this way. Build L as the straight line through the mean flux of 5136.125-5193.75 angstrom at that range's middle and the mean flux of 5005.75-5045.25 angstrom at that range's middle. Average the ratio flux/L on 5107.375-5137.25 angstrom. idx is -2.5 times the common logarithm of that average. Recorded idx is -0.18 mag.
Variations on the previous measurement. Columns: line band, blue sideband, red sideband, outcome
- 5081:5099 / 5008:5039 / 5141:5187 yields -0.152 mag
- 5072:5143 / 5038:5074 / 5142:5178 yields -0.098 mag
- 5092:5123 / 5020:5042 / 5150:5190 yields -0.197 mag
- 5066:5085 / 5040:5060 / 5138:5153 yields 0.060 mag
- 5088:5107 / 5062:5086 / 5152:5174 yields -0.067 mag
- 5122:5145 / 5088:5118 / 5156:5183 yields -0.159 mag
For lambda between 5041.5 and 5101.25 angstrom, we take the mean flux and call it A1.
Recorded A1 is 8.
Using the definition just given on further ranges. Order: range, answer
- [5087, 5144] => 8.57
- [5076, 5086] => 7.9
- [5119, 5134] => 8.39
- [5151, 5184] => 6.83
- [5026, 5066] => 7.9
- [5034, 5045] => 7.77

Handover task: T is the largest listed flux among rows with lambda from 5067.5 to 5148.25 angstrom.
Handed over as 10.3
